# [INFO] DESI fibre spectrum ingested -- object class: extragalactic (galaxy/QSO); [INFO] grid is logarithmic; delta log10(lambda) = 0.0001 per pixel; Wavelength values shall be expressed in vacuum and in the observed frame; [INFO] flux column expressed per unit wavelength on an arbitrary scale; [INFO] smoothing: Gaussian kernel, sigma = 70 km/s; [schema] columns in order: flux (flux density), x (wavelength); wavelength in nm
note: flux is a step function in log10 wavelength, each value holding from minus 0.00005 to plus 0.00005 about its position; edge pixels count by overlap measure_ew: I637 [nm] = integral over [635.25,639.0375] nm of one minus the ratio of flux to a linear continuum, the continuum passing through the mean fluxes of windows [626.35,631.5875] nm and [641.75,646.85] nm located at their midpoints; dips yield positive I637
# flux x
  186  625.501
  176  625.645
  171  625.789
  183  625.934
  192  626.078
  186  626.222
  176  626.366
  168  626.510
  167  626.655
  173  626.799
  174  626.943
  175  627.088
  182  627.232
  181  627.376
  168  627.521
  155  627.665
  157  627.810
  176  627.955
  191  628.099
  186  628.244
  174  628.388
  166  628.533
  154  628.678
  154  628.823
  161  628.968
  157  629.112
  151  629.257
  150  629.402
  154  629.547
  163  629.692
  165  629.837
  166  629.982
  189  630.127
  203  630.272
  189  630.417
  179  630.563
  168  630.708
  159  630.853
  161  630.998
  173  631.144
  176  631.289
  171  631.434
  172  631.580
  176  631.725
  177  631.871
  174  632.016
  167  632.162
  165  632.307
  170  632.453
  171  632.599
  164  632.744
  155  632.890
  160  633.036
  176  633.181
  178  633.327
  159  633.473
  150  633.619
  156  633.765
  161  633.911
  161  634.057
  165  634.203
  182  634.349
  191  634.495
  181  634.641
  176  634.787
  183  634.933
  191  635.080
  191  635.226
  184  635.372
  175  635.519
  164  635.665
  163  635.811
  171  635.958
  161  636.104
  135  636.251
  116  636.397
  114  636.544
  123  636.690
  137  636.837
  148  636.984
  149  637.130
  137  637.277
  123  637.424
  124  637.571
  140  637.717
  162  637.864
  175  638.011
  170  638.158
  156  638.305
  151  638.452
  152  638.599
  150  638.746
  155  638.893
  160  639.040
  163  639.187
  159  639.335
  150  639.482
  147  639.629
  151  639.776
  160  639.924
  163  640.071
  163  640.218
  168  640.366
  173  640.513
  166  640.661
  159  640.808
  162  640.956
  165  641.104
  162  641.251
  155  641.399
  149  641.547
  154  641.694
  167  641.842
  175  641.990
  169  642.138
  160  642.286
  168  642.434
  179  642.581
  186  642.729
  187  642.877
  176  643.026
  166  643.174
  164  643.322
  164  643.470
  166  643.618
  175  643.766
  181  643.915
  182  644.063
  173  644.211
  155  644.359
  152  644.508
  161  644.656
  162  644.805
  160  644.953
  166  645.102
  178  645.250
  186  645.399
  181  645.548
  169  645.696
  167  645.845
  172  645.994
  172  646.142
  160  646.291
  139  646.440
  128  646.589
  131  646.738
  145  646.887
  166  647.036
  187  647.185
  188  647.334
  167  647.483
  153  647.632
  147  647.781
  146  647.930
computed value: 0.41 nm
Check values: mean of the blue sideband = 170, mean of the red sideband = 167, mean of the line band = 150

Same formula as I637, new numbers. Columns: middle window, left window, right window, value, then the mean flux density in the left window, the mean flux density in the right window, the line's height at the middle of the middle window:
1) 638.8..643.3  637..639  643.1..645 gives -0.162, 150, 166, 158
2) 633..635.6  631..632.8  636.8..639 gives -0.184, 171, 149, 162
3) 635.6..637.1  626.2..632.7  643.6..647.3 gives 0.221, 170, 165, 168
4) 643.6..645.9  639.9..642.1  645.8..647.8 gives -0.135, 163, 159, 160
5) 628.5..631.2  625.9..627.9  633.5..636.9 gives 0.053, 174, 162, 170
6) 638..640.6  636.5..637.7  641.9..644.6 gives -0.223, 133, 171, 146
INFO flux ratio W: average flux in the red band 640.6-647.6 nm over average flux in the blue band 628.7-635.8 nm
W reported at 0.98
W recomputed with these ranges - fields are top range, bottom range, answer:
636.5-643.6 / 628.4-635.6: 0.93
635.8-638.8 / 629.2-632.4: 0.85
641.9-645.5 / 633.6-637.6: 1.08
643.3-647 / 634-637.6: 1.03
